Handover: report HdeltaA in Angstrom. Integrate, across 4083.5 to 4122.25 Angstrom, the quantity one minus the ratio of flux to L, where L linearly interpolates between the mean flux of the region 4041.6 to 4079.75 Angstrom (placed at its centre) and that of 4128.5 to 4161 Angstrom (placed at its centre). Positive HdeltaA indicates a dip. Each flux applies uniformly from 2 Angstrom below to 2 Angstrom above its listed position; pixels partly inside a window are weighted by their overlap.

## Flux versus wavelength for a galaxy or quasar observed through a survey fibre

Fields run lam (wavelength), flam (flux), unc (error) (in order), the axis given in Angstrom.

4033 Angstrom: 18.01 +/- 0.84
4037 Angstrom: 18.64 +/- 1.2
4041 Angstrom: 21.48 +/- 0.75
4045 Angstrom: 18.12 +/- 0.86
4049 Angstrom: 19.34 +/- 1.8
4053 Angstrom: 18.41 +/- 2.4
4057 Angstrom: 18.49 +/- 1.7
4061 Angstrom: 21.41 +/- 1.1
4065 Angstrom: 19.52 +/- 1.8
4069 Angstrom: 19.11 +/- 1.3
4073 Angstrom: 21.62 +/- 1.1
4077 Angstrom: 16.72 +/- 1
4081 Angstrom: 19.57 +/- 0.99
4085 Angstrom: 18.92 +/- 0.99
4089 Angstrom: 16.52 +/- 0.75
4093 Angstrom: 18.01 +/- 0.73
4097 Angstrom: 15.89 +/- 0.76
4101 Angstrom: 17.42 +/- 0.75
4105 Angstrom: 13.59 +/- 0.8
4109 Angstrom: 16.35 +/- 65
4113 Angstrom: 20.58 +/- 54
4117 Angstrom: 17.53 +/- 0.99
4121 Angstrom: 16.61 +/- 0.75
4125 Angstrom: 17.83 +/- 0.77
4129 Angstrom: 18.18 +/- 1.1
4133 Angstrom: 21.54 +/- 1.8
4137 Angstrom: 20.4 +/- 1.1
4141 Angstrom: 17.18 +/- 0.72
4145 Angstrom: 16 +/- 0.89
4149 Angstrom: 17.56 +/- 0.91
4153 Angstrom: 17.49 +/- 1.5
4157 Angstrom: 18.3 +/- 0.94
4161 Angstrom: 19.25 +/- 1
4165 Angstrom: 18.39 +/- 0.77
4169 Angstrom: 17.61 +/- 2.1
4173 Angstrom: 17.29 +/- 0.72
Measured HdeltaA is 3.5 Angstrom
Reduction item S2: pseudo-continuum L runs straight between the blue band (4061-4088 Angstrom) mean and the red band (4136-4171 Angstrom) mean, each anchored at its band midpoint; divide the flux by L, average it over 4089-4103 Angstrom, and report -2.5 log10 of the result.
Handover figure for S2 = 0.116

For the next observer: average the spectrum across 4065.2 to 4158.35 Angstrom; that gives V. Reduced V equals 18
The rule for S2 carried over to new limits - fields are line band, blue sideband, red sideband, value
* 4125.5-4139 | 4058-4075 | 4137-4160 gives -0.09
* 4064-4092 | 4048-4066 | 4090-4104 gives -0.04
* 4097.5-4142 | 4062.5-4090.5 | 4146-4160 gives 0.02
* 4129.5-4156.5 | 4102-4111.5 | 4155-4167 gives -0.05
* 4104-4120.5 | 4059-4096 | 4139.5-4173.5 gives 0.07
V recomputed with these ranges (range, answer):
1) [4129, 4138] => 20.4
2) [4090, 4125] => 17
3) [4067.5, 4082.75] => 19.3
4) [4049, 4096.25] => 18.9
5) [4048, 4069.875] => 19.4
